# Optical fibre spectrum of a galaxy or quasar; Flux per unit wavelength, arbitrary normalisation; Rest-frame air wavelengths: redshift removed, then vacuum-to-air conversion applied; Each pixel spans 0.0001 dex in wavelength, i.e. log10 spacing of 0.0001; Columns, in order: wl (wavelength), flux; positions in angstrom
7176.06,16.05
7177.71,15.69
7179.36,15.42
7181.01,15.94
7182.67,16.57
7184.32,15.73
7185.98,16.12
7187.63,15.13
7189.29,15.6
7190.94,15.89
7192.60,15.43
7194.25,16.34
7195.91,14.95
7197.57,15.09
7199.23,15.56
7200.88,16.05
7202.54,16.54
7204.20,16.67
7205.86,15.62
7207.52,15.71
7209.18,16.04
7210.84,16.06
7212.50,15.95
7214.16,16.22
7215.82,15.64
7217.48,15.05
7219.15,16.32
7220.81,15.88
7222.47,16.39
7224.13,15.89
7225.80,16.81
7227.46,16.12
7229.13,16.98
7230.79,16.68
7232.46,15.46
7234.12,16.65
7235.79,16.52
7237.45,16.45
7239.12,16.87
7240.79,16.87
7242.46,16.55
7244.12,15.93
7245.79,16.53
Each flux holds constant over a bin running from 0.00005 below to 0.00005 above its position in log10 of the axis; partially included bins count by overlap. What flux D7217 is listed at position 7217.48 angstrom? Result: 15.05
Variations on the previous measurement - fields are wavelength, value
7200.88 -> 16.05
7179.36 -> 15.42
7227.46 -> 16.12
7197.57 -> 15.09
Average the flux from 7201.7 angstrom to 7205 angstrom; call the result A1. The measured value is 16.6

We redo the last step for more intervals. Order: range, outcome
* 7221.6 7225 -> 16.1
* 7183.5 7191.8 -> 15.7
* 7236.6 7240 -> 16.7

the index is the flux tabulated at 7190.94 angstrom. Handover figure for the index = 15.89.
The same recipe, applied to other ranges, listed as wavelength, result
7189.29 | 15.6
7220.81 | 15.88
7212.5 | 15.95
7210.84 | 16.06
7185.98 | 16.12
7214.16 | 16.22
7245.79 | 16.53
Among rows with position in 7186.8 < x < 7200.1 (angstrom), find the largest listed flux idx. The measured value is 16.34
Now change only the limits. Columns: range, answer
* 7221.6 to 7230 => 16.98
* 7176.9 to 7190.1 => 16.57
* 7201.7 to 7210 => 16.67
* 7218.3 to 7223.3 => 16.39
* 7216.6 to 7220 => 16.32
